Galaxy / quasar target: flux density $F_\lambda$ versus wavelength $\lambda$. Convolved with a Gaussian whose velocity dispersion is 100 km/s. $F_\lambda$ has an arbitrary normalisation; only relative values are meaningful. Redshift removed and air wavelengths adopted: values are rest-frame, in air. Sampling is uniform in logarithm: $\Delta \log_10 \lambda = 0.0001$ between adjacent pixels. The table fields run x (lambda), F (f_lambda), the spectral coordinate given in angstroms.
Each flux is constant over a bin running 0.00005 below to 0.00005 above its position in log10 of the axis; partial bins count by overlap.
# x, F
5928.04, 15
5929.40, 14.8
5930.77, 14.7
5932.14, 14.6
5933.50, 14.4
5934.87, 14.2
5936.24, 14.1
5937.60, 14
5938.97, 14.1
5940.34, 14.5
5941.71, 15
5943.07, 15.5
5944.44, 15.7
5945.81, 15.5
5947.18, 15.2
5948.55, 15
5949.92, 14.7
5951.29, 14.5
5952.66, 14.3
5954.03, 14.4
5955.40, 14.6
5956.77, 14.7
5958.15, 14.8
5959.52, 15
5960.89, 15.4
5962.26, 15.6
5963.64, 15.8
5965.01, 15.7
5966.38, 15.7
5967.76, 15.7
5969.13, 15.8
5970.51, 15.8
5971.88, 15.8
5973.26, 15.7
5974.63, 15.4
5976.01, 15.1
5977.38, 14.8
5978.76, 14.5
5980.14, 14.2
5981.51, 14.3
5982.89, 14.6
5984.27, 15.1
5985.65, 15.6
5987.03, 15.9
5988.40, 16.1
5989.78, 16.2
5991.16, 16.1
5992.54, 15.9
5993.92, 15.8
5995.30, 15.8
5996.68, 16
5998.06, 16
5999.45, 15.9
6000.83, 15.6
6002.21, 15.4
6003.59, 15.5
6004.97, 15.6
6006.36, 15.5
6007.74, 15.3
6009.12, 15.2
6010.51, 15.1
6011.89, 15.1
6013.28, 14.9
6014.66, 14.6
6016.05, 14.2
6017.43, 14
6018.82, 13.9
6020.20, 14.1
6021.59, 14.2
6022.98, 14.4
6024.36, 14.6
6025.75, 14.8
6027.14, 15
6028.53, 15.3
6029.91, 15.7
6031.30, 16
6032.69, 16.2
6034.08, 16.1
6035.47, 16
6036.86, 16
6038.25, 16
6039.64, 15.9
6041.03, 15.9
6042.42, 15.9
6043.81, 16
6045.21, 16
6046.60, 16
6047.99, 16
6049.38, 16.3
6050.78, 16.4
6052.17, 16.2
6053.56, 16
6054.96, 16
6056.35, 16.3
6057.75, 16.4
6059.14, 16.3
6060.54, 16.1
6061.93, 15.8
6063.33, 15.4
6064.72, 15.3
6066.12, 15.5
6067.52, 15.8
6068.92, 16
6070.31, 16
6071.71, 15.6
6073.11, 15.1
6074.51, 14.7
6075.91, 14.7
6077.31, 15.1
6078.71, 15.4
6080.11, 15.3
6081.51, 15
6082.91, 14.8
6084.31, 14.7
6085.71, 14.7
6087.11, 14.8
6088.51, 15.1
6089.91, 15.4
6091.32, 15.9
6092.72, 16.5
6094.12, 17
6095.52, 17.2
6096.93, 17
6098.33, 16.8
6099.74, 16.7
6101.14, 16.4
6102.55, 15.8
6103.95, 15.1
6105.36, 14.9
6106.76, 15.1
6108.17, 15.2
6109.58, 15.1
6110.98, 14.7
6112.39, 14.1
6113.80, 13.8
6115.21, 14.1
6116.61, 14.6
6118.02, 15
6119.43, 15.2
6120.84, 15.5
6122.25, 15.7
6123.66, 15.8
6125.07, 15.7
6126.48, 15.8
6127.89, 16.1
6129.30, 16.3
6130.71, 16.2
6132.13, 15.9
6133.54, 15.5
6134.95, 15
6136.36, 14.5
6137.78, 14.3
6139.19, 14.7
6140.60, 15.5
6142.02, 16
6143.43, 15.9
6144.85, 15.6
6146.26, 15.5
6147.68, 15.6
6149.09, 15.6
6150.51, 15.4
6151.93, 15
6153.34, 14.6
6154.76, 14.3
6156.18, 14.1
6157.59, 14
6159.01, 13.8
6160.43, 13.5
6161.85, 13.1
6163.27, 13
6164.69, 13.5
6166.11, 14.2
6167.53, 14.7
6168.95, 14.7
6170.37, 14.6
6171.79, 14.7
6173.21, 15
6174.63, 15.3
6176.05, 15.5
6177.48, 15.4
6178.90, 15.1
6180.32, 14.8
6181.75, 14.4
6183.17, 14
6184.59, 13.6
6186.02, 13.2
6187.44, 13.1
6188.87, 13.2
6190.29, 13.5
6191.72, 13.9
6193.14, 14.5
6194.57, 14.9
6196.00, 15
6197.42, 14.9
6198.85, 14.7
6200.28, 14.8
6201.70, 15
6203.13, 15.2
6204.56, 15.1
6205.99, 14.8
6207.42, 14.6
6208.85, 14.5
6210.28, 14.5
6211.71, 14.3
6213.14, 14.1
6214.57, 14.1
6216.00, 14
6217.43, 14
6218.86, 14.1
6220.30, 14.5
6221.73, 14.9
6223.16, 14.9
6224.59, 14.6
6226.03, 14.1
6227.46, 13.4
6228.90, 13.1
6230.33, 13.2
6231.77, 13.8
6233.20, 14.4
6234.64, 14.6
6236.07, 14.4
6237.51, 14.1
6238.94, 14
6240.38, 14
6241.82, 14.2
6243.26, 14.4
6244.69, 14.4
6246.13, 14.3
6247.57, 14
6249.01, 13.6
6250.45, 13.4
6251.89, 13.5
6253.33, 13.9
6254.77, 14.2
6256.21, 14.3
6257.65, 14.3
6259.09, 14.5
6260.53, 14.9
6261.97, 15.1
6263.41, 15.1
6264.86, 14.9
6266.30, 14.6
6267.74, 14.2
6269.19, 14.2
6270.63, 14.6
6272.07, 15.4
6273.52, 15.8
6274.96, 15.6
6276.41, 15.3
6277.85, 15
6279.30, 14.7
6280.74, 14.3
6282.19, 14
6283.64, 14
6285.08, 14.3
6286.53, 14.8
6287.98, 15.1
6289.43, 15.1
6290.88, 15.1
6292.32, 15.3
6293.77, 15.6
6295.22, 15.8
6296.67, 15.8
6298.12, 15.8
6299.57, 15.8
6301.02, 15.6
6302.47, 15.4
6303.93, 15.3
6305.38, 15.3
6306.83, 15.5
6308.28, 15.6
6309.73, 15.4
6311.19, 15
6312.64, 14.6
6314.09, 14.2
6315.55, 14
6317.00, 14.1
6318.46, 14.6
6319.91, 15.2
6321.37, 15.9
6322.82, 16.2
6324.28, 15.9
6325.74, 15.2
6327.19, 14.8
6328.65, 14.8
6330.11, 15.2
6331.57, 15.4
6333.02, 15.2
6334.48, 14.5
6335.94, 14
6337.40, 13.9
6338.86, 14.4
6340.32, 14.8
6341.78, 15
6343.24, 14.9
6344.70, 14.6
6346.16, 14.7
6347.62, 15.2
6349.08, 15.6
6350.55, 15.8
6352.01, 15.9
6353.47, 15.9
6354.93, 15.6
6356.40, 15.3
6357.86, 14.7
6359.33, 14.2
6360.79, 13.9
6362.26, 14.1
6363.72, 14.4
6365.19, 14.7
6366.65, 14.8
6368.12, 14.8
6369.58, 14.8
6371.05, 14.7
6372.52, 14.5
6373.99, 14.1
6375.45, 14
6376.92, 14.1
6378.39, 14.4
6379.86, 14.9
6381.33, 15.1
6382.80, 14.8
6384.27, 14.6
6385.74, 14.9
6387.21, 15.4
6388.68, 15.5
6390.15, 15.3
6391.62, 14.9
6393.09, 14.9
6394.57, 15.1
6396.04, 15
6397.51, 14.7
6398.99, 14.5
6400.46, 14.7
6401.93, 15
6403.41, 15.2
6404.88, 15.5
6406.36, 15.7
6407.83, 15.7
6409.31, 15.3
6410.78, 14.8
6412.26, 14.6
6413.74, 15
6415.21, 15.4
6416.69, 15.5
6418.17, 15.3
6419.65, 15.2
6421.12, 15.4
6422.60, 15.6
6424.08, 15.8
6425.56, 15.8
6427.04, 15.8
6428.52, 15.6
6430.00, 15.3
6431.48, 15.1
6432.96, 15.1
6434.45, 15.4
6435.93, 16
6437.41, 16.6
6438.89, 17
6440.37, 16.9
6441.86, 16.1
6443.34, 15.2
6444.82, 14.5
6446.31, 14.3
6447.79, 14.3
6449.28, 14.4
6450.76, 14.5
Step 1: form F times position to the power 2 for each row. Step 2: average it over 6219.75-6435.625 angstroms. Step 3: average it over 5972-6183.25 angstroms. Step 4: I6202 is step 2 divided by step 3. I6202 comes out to 1.1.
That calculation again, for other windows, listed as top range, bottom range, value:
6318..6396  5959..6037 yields 1.09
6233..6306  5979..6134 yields 1.02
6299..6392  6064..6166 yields 1.06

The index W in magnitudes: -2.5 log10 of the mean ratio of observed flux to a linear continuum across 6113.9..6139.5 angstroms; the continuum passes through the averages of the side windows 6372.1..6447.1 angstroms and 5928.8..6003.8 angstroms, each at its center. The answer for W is -0.01 mag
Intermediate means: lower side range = 15.2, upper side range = 15.2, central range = 15.3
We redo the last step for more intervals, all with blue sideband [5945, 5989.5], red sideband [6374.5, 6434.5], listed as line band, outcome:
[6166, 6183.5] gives 0.02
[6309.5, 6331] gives 0.01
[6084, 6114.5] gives -0.03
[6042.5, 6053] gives -0.07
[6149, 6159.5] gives 0.04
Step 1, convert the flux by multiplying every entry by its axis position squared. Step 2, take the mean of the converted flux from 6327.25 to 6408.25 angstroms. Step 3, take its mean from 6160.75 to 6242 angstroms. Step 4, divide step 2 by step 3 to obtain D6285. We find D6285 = 1.1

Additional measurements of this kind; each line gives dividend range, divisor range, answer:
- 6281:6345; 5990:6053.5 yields 1.07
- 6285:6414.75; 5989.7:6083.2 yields 1.07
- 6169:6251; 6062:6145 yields 0.96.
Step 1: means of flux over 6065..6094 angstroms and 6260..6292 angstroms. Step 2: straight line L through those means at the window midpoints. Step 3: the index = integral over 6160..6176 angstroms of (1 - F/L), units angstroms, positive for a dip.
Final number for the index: 0.9 angstroms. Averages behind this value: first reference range 15.3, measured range 14.3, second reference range 14.8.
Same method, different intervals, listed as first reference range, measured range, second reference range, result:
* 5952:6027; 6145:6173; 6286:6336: 1.36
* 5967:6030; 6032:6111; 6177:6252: -4.60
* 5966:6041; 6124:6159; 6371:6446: 0.05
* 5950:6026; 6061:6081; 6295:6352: -0.34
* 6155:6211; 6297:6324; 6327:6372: -0.87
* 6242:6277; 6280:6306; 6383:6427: -0.82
